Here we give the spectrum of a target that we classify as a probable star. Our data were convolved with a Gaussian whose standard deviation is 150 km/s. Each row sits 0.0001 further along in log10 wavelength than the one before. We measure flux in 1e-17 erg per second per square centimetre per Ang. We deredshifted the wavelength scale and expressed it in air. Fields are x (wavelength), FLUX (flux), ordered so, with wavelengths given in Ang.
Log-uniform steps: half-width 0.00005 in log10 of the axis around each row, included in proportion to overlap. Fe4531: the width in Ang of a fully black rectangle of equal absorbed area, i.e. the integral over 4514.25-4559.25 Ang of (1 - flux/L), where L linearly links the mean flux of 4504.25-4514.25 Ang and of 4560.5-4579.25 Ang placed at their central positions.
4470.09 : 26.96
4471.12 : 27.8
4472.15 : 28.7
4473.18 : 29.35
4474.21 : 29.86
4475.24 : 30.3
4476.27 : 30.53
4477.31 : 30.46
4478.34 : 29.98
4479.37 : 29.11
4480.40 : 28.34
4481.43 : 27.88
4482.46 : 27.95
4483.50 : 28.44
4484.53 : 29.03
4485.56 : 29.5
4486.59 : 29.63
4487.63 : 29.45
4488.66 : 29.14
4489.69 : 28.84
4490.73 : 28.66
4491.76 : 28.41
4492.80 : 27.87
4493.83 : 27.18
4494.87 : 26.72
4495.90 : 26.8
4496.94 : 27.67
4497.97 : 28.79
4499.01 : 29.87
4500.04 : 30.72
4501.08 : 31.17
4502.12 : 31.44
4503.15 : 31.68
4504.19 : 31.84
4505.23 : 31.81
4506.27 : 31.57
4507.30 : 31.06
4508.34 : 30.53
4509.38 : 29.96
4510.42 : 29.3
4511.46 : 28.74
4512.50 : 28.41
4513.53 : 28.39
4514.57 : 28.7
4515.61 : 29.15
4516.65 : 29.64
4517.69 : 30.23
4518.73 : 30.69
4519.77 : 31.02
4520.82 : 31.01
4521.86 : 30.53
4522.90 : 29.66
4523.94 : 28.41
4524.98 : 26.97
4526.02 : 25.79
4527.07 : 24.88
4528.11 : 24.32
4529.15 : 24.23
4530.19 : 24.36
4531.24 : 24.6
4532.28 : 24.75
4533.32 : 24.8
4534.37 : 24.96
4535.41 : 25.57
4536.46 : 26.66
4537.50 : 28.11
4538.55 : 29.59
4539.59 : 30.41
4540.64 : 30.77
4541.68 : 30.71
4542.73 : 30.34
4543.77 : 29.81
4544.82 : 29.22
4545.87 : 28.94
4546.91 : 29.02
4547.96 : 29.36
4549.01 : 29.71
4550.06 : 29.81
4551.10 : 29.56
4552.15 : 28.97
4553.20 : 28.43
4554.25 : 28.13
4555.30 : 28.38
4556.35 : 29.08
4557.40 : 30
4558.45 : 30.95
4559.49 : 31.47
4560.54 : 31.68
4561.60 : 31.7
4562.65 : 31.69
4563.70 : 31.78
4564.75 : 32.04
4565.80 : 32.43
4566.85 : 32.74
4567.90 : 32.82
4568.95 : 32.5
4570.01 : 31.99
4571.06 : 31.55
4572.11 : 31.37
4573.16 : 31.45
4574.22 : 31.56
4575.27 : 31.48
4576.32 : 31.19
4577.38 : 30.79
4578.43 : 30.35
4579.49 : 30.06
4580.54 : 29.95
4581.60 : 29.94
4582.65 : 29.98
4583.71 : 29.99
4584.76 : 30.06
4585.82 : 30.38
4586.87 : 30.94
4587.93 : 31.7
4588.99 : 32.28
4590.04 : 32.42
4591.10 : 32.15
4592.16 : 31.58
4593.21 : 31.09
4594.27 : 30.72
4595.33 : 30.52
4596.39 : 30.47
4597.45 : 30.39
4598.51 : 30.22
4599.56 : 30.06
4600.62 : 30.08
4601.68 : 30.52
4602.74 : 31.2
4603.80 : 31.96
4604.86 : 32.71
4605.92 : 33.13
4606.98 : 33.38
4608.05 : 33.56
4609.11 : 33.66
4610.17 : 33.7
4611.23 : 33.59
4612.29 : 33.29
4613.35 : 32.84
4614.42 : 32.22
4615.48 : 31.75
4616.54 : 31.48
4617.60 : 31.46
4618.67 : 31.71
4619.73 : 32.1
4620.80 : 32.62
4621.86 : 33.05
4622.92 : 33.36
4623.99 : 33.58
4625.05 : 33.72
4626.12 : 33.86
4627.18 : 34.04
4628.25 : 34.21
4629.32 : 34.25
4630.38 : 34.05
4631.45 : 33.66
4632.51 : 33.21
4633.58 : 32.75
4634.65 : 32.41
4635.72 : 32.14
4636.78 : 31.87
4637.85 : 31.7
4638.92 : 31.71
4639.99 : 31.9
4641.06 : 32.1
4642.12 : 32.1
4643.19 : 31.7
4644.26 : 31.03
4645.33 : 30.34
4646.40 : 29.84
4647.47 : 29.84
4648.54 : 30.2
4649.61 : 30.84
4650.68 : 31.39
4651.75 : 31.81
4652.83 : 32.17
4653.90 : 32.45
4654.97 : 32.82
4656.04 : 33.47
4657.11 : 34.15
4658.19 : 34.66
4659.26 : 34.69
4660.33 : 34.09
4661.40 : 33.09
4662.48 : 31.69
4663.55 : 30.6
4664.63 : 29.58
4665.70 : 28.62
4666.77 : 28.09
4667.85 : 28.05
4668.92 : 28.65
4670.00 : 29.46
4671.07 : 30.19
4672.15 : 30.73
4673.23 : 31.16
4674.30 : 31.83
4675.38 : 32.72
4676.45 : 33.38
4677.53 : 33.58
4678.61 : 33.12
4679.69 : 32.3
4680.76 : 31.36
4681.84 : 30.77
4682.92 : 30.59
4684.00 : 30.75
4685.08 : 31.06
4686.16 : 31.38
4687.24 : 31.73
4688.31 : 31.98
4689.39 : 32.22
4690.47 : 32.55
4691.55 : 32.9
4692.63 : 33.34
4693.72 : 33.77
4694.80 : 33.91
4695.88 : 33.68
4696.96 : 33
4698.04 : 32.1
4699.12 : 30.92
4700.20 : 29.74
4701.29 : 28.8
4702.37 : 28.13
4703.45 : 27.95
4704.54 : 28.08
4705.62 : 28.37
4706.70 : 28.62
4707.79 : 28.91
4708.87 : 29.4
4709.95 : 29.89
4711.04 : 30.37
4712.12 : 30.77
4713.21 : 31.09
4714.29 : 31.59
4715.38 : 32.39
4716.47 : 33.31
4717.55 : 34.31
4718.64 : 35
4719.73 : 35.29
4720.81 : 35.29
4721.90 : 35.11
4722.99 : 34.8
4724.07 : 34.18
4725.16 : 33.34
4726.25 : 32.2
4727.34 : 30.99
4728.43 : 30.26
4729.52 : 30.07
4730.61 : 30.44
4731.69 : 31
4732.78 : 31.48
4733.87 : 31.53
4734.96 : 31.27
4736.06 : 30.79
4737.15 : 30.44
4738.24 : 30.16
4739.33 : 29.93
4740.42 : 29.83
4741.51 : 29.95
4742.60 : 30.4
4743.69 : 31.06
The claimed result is 3.5 Ang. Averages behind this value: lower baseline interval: 30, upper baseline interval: 31.7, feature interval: 28.4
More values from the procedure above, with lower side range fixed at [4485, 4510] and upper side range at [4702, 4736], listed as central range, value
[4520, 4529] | 0.65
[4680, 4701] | -0.49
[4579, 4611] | -0.94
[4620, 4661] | -2.35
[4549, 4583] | -0.70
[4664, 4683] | 0.18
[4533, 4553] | 0.80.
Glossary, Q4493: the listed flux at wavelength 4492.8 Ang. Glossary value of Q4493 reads 27.87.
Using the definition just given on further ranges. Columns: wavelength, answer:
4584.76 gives 30.06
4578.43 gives 30.35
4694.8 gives 33.91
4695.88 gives 33.68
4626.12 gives 33.86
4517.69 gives 30.23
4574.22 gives 31.56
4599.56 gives 30.06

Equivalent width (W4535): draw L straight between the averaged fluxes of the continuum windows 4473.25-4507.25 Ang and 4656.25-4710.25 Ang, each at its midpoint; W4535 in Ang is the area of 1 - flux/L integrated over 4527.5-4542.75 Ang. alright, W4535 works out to 1.54 Ang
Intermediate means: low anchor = 29.4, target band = 26.8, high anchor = 31.2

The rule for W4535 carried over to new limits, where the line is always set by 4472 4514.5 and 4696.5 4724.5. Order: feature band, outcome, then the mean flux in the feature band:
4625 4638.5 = -1.1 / 33.2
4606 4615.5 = -0.8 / 33.2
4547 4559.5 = 0.2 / 29.4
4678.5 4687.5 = -0.1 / 31.3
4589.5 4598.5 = -0.2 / 31.1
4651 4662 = -0.8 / 33.3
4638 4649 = -0.1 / 31.1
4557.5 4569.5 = -0.7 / 31.9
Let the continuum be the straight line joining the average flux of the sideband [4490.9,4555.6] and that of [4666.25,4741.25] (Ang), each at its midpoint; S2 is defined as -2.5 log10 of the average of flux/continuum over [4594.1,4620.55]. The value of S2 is -0.068 mag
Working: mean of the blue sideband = 28.7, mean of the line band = 31.9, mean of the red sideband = 31.4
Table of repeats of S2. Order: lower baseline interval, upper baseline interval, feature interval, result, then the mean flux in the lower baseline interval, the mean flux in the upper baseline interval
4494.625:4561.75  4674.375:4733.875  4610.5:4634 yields -0.09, 28.9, 31.7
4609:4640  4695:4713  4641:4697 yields -0.02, 32.9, 30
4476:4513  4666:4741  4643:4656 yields -0.01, 29.4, 31.4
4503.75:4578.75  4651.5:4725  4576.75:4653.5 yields -0.04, 29.5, 31.7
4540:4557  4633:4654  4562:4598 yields -0.04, 29.4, 31.5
